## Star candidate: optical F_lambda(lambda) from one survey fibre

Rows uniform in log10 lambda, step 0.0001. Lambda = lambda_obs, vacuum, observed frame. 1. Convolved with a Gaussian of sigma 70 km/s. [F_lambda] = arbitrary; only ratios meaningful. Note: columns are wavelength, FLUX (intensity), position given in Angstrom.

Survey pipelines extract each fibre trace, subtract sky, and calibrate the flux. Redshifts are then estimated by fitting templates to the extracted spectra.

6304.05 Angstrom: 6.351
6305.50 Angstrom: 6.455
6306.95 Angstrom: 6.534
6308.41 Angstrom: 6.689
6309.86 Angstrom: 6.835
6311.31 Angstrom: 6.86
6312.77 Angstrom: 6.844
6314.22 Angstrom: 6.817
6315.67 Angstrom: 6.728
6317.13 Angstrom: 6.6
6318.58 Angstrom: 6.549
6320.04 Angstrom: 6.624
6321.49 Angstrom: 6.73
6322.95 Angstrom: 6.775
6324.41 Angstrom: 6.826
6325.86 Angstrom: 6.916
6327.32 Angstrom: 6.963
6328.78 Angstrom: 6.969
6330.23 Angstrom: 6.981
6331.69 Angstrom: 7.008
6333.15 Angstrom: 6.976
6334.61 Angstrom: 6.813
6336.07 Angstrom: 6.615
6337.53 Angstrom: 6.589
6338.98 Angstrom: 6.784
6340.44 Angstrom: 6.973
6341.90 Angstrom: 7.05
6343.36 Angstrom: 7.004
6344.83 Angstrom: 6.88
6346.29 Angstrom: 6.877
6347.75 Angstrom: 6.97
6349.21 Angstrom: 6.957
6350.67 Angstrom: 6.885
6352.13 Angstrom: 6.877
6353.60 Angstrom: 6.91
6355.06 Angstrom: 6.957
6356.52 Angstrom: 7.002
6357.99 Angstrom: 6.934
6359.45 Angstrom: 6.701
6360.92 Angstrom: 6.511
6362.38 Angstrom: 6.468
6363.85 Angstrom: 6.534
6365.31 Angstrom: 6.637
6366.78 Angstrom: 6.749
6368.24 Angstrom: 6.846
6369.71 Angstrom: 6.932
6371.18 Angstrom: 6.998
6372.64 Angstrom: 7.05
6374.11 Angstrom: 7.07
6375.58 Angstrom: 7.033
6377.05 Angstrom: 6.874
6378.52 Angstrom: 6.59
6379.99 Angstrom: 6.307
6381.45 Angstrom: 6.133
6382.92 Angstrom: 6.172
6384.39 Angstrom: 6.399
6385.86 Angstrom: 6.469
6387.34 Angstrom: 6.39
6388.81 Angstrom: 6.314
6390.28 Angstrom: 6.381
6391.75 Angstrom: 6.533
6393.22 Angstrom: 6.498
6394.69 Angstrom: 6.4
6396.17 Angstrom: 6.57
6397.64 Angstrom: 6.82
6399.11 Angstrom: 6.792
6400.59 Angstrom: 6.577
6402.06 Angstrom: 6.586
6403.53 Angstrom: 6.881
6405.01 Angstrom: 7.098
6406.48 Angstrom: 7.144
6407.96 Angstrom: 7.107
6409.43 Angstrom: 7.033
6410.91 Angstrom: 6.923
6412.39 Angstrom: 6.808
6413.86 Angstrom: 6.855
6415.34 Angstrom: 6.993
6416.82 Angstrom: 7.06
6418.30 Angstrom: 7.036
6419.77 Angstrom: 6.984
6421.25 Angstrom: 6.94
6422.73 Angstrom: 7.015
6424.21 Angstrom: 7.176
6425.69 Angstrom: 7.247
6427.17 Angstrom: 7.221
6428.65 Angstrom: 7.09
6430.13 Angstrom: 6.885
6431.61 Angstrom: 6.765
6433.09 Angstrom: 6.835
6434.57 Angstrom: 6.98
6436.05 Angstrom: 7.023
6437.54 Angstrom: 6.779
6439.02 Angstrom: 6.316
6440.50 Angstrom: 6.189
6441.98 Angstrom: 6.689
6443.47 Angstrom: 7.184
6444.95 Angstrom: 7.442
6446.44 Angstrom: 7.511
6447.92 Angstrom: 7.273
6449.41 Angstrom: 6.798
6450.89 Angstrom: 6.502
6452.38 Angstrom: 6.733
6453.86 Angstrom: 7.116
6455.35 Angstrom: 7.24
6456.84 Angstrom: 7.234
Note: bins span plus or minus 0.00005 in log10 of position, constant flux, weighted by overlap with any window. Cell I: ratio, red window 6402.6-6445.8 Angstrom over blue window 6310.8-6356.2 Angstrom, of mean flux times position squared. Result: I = 1.0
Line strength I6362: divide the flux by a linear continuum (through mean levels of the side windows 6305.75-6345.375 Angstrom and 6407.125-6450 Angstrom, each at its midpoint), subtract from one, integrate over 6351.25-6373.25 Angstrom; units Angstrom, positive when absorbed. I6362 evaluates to 0.2 Angstrom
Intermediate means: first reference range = 6.81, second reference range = 6.97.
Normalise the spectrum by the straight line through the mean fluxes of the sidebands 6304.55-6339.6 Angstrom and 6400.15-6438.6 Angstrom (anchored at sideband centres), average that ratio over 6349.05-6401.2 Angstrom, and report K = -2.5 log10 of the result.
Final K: 0.03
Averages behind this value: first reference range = 6.77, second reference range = 6.96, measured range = 6.67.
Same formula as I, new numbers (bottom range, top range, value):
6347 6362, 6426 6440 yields 1.03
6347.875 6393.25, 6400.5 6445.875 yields 1.05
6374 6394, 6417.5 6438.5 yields 1.09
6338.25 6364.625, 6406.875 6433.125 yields 1.04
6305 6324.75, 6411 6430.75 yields 1.08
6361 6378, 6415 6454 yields 1.04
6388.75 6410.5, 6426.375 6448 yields 1.04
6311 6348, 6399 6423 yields 1.04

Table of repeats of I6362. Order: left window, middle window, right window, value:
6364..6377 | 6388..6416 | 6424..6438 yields 0.79 Angstrom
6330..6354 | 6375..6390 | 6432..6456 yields 0.95 Angstrom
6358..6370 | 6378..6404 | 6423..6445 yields 1.09 Angstrom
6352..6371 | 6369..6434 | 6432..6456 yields 0.42 Angstrom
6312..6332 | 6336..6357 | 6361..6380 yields -0.31 Angstrom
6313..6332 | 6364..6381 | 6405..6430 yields 0.30 Angstrom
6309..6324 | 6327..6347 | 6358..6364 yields -0.65 Angstrom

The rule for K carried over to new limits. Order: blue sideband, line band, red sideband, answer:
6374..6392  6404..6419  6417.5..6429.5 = -0.01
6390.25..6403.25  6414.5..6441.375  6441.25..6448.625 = 0.01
